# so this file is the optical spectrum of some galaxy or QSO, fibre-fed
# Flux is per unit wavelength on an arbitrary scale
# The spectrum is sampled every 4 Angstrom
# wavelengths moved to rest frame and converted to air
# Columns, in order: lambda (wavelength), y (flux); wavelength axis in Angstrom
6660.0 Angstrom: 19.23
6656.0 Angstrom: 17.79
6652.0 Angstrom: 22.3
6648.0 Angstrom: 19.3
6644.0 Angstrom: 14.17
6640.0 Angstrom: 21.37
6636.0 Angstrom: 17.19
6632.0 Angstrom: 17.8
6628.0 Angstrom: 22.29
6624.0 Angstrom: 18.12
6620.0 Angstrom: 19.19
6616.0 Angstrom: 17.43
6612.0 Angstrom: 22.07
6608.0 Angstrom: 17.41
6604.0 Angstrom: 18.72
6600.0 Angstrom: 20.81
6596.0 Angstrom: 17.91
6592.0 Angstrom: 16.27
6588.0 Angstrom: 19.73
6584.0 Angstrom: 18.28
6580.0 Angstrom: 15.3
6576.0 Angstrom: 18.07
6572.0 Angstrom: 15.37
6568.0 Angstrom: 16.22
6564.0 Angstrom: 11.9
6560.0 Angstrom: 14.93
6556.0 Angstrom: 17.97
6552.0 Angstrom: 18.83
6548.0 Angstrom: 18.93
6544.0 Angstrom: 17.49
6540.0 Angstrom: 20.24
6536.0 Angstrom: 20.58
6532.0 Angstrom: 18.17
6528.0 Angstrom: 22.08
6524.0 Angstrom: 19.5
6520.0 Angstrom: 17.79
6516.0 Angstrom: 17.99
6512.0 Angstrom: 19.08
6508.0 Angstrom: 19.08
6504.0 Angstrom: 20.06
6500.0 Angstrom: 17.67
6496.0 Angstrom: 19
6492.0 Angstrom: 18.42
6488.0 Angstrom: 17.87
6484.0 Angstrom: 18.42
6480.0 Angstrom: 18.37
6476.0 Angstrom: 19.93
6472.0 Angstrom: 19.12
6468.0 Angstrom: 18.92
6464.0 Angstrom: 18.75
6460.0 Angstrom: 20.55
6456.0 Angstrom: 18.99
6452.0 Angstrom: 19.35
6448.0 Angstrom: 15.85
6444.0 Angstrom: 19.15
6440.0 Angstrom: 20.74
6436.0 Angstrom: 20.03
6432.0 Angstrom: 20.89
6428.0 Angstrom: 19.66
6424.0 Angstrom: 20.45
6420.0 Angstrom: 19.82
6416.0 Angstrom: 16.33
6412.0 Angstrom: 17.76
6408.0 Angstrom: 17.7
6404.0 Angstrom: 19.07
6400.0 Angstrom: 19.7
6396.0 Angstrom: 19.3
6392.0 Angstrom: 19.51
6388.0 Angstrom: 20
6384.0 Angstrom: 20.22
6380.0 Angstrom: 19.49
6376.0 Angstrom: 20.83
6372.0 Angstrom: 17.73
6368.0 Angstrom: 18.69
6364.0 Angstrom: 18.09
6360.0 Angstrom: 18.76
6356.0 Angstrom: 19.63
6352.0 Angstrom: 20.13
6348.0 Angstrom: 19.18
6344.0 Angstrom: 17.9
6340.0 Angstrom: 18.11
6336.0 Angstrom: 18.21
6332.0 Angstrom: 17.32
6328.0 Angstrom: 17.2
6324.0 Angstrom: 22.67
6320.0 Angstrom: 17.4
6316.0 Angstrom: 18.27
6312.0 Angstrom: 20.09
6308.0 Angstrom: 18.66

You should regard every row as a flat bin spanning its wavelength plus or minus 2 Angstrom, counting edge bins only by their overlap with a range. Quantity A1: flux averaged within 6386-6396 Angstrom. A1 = 19.7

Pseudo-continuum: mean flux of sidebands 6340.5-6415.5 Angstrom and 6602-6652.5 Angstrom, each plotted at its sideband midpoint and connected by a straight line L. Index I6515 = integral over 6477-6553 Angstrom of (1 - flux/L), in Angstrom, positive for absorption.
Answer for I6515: 0.12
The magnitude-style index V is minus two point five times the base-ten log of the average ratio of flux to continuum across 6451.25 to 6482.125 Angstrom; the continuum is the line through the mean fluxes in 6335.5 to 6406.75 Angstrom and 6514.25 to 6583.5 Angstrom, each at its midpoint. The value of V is -0.05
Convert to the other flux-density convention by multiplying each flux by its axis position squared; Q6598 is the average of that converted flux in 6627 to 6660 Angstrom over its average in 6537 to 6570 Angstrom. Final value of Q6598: 1.1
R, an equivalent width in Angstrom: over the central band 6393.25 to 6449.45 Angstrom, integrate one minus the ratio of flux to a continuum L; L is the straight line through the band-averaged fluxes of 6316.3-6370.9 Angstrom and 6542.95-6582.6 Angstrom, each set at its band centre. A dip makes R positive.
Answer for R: -3.6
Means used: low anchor 18.7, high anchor 16.5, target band 19.1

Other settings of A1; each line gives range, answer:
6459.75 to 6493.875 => 18.8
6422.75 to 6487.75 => 19.3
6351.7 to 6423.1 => 19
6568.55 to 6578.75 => 16.5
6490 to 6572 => 18.2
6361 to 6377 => 18.7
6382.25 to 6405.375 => 19.6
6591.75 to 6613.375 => 19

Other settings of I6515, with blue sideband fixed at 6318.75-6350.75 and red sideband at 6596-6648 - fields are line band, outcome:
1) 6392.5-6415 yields 0.0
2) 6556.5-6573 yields 3.5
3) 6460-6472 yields -0.3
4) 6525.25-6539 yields -1.1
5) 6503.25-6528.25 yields -0.5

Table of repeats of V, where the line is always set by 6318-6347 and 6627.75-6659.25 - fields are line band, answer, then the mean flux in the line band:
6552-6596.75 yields 0.13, 16.6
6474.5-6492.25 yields 0.00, 18.6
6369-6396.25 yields -0.06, 19.6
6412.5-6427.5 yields -0.02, 18.8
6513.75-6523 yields 0.03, 18.1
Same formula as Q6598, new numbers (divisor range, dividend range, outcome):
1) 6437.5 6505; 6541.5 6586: 0.91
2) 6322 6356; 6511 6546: 1.08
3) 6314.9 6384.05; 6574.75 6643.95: 1.07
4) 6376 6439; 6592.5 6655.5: 1.05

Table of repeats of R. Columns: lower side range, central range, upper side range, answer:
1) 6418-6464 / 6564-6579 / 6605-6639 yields 2.59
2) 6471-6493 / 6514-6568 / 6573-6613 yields 1.07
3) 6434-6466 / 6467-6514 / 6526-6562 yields 0.47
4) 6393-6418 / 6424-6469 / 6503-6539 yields -1.67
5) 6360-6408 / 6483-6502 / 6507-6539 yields 1.02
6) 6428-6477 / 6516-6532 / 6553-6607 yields -1.14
